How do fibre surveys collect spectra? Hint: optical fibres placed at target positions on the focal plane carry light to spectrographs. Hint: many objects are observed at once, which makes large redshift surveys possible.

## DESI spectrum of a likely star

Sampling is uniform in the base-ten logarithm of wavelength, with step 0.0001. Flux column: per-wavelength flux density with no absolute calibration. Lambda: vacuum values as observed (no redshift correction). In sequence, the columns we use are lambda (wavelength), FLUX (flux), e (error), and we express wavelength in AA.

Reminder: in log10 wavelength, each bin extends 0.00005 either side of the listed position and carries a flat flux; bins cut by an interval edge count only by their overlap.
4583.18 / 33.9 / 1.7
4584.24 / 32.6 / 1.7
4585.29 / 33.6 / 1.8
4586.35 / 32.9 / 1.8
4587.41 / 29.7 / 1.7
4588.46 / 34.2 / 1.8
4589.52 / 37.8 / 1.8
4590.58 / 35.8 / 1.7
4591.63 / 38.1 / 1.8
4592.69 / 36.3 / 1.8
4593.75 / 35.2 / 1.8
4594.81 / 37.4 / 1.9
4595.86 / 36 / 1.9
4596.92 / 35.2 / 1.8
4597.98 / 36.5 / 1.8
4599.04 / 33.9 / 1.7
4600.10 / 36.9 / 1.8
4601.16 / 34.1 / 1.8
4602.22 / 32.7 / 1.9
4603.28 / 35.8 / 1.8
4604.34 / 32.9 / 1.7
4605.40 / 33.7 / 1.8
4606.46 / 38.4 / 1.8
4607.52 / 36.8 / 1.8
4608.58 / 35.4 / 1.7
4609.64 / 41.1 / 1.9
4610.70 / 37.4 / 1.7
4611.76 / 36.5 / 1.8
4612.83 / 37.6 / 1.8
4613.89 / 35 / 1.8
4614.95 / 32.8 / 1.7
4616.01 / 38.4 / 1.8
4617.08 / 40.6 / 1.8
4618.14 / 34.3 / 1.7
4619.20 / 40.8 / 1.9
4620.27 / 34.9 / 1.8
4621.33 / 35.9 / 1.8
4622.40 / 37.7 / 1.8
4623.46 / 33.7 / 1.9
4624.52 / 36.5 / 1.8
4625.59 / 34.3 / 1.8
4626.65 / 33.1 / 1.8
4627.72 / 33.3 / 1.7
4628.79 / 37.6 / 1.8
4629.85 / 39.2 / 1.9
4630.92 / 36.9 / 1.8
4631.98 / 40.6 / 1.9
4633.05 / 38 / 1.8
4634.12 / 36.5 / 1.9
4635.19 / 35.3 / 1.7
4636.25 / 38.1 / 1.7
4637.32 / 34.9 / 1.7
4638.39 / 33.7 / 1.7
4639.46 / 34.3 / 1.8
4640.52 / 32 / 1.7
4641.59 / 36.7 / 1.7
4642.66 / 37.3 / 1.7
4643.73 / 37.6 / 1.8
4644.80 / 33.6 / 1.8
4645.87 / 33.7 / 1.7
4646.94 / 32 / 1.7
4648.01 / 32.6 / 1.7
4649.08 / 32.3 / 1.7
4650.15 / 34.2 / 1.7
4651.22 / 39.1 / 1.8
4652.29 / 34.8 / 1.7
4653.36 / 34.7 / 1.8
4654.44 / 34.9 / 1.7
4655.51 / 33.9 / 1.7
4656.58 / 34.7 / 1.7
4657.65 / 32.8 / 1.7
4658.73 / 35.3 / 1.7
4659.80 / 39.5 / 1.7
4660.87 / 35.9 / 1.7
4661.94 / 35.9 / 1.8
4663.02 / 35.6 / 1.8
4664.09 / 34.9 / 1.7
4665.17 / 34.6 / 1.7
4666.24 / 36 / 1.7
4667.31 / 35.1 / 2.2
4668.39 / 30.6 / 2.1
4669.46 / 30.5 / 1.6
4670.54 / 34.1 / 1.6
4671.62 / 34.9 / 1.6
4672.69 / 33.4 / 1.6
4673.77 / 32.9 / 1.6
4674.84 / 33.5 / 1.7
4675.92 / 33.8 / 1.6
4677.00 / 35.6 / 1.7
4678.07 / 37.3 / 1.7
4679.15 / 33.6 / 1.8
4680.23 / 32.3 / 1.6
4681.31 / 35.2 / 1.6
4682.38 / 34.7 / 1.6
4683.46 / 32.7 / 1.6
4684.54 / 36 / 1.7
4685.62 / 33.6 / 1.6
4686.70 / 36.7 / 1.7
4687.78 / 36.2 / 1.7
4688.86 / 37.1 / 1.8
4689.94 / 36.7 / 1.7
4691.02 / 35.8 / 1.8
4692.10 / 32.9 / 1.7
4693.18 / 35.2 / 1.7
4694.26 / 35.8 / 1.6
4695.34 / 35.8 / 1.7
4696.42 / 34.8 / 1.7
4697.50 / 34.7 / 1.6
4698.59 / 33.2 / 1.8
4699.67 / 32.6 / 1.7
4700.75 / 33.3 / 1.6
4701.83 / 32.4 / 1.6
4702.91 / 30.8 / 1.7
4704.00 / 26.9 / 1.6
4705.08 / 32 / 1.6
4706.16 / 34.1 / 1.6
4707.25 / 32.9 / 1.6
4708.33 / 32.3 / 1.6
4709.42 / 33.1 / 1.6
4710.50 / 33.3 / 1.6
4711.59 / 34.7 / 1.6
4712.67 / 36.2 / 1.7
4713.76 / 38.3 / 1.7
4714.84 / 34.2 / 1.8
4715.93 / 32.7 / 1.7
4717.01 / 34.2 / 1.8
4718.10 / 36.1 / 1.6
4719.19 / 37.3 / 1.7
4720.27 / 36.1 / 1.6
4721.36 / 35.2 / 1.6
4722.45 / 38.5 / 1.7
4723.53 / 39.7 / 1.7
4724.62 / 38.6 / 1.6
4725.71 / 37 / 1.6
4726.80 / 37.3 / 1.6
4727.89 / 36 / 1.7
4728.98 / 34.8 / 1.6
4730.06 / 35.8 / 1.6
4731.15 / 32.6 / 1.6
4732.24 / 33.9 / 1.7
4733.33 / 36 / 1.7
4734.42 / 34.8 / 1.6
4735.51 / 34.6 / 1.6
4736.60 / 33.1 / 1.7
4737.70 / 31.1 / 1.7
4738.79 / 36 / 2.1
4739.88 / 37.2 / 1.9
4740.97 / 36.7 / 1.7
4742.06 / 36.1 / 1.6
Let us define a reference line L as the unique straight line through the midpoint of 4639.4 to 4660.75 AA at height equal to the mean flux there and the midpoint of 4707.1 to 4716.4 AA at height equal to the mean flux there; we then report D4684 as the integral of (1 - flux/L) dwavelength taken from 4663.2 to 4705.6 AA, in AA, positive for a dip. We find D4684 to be 0.55 AA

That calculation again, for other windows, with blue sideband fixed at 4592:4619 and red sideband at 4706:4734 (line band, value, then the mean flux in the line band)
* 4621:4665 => 0.55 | 35.4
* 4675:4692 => 0.28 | 35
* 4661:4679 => 0.71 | 34.3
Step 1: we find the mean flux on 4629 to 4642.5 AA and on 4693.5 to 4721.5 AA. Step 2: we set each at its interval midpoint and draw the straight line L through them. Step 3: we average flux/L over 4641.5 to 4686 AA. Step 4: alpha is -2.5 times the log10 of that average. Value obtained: 0.03 mag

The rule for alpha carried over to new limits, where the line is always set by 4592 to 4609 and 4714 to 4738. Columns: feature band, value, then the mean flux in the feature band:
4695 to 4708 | 0.09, 32.7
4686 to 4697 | -0.01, 35.7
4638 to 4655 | 0.03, 34.6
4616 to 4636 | -0.04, 36.7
